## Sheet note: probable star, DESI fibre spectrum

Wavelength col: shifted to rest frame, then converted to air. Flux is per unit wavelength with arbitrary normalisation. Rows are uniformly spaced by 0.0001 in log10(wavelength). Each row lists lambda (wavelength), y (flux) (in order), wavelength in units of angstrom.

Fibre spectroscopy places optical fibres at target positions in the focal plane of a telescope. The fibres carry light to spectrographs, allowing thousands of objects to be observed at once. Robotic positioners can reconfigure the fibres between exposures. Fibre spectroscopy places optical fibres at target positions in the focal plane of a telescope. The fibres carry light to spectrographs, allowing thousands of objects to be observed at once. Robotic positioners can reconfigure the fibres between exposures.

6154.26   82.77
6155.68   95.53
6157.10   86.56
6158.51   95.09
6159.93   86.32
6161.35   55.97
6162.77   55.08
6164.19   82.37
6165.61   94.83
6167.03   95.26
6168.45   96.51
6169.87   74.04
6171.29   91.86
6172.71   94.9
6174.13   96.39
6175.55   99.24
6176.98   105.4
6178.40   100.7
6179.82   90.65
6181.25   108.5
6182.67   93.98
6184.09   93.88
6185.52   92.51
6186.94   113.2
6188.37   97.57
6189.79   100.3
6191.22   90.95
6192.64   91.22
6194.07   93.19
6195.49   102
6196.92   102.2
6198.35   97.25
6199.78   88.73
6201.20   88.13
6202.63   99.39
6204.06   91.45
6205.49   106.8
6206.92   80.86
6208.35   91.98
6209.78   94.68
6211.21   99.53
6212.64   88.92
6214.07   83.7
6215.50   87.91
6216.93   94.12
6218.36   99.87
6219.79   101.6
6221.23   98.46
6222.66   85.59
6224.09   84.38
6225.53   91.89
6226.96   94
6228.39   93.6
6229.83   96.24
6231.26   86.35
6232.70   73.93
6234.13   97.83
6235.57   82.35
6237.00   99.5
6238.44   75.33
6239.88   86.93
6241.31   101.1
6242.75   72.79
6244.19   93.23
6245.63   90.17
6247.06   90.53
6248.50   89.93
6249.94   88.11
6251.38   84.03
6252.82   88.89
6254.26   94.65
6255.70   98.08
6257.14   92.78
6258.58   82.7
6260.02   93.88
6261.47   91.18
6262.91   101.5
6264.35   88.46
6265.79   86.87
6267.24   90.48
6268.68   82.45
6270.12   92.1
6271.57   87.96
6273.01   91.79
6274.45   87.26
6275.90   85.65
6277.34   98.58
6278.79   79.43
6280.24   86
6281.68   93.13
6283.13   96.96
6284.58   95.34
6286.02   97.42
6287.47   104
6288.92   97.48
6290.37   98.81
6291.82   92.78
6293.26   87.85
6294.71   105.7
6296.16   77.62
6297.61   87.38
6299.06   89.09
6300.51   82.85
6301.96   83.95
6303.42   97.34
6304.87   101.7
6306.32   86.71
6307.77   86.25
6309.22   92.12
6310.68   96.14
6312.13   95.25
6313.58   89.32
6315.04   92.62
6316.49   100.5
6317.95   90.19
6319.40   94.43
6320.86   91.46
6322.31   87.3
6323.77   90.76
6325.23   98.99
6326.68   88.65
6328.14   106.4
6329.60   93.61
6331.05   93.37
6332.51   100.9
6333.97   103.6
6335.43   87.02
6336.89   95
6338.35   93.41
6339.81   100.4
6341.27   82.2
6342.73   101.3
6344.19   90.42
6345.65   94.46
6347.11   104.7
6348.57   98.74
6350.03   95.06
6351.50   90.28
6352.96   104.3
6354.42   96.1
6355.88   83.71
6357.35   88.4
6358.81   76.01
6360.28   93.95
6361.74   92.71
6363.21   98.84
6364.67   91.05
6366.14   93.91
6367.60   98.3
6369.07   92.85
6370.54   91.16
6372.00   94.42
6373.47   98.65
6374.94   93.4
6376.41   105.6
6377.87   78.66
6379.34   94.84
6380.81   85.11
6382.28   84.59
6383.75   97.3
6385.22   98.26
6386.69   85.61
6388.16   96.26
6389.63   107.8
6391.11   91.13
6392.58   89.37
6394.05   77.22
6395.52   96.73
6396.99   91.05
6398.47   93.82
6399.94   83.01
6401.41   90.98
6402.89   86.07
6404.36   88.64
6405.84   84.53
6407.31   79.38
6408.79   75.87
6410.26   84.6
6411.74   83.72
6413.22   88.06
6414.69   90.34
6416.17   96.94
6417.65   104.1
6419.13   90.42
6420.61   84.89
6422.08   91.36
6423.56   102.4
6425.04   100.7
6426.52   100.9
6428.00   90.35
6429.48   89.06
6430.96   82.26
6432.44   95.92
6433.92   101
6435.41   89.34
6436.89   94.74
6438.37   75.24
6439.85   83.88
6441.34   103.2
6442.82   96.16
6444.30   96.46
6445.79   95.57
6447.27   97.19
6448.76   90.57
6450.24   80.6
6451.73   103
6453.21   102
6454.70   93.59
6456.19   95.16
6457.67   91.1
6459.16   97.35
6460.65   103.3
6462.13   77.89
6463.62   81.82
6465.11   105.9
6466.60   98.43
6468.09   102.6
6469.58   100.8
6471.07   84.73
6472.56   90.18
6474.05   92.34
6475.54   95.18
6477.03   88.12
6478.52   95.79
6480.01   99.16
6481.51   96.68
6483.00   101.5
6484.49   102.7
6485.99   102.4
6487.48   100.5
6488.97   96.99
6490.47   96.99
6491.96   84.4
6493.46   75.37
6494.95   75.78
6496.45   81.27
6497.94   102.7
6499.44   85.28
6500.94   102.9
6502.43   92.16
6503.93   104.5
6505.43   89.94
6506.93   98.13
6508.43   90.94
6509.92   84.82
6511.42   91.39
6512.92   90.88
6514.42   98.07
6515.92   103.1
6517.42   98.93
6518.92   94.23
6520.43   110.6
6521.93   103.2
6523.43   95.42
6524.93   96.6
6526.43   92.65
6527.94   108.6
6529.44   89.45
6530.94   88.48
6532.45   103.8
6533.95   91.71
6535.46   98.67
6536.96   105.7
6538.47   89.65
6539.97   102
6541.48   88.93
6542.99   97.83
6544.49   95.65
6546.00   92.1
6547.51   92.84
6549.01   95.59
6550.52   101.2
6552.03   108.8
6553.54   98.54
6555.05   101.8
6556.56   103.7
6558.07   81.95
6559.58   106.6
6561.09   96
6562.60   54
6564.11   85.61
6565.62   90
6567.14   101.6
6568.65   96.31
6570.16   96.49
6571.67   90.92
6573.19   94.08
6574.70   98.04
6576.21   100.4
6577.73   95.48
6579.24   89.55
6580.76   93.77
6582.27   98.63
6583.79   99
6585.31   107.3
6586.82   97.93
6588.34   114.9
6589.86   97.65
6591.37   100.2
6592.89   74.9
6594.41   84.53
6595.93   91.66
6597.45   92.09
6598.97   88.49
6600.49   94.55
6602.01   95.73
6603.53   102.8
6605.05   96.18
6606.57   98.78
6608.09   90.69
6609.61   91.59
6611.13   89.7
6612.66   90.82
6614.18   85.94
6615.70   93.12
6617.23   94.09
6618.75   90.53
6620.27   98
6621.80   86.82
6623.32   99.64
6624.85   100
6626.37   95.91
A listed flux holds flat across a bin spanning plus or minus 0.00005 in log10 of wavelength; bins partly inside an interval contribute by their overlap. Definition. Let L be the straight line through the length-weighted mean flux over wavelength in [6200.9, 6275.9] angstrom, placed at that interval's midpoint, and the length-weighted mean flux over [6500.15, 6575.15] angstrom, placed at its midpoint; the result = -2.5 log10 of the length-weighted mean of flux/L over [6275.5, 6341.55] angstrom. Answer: -0.01 mag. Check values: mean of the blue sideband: 90.7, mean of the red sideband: 95.7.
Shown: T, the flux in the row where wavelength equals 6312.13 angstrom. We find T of 95.25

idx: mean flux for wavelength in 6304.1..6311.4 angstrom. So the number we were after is 92.6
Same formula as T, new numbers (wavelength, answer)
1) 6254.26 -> 94.65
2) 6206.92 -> 80.86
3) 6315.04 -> 92.62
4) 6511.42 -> 91.39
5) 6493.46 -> 75.37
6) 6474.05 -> 92.34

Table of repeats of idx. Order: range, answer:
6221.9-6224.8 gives 85.4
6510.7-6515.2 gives 93.5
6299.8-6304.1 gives 87.8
